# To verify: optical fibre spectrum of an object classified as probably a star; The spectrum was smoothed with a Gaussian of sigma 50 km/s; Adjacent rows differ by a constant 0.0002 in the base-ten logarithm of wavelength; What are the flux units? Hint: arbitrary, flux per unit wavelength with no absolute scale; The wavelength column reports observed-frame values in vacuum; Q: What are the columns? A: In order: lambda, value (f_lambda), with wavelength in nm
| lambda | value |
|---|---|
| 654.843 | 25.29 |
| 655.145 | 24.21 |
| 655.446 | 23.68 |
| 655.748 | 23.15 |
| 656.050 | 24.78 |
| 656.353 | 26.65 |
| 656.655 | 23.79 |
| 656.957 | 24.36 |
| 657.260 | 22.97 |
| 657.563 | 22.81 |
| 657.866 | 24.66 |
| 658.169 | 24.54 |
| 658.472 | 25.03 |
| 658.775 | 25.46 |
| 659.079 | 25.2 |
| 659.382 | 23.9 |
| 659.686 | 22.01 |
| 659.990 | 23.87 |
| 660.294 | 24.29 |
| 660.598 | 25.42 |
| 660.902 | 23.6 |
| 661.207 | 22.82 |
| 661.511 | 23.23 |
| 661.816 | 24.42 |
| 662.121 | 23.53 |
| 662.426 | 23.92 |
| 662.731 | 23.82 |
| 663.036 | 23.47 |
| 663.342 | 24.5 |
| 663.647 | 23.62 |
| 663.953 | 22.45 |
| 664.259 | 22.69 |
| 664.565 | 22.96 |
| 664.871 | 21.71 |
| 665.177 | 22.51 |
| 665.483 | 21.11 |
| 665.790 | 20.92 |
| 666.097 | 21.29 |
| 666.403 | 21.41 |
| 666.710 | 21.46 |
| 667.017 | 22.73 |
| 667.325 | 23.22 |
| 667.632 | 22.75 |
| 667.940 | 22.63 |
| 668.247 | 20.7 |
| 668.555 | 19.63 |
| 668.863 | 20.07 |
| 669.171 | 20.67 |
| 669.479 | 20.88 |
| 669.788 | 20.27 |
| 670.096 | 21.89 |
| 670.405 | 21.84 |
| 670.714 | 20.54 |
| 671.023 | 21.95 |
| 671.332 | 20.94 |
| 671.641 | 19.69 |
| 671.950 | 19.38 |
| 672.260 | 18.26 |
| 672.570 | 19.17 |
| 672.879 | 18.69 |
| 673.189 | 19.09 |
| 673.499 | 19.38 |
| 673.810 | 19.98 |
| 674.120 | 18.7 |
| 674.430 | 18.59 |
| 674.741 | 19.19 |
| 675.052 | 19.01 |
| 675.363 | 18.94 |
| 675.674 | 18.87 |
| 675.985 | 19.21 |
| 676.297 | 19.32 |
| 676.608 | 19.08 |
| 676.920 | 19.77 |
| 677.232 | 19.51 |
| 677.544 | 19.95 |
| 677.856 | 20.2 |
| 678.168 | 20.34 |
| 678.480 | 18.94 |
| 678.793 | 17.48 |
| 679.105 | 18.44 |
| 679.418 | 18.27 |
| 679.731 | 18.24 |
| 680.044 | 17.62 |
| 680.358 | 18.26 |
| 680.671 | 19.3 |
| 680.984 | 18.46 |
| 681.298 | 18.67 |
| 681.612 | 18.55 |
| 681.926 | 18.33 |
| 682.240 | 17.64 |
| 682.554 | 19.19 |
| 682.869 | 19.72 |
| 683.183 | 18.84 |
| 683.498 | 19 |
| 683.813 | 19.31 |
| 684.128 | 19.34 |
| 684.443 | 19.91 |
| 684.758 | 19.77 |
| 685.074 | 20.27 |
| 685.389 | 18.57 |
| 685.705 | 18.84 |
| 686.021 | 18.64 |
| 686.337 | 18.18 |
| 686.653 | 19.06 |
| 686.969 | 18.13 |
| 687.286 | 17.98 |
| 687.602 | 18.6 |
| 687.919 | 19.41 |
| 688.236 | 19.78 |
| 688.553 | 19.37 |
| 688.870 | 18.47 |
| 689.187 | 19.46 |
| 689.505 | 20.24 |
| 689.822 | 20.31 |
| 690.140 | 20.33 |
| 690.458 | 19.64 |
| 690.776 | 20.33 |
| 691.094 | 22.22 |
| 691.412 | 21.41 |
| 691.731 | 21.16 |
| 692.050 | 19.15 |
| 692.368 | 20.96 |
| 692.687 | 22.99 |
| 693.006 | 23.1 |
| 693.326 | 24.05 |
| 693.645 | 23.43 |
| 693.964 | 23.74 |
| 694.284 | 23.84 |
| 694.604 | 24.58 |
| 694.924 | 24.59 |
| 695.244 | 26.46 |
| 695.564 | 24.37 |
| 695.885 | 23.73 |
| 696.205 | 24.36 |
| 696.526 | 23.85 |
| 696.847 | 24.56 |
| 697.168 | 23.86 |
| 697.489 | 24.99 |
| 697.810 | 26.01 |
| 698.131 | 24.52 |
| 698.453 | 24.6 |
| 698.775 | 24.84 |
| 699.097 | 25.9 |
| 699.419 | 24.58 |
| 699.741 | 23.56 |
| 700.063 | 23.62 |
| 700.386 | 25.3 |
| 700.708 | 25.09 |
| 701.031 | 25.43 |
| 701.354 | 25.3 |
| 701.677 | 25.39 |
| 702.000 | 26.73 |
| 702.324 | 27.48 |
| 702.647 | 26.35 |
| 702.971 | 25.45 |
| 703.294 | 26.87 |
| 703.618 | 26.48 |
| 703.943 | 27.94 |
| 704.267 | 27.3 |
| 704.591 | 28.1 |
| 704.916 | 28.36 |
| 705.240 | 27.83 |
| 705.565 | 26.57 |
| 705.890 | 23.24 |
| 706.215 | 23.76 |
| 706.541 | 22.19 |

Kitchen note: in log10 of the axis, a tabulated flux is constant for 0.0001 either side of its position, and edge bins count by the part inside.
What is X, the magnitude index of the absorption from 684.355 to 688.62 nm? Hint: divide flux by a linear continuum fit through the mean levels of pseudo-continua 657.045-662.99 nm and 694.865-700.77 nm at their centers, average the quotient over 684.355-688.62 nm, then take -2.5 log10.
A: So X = 0.27 mag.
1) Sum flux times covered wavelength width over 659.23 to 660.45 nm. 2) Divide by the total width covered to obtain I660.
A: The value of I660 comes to 23.5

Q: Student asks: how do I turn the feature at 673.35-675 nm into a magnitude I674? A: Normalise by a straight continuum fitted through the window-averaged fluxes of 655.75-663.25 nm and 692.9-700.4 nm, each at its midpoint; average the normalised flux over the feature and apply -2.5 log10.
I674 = 0.25 mag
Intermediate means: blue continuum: 24.1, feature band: 19.2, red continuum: 24.4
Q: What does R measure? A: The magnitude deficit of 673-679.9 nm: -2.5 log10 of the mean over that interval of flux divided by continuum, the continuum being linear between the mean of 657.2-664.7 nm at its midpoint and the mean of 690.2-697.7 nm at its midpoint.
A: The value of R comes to 0.22 mag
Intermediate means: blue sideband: 23.8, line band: 19.1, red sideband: 23.1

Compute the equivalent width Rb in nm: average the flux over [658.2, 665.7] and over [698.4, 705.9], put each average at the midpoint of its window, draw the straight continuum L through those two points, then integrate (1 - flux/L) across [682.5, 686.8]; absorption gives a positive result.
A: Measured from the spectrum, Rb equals 0.991 nm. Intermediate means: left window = 23.6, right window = 26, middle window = 19.2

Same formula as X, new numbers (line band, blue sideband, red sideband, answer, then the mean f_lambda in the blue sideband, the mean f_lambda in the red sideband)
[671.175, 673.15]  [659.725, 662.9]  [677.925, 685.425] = 0.10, 23.8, 18.9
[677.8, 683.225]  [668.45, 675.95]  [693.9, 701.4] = 0.15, 19.8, 24.7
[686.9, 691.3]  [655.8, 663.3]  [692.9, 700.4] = 0.23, 24.1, 24.4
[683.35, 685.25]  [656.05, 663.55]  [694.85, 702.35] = 0.25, 24.1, 24.9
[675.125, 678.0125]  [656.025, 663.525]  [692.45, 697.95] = 0.24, 24.1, 24.2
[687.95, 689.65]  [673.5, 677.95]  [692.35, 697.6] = 0.16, 19.3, 24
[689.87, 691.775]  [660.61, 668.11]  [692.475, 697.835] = 0.16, 22.8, 24.2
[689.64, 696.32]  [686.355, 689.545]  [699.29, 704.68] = -0.05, 19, 25.9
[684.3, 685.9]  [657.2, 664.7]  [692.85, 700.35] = 0.24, 23.8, 24.4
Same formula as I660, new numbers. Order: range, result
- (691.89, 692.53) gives 20.1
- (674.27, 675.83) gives 18.9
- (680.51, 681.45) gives 18.8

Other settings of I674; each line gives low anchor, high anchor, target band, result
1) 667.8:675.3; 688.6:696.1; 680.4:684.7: 0.12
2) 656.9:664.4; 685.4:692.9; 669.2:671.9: 0.08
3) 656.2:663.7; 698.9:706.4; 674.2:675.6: 0.29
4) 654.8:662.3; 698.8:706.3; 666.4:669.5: 0.14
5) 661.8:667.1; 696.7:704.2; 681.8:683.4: 0.27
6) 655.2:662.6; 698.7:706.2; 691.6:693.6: 0.16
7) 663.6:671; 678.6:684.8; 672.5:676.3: 0.06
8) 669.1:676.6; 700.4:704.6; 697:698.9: 0.02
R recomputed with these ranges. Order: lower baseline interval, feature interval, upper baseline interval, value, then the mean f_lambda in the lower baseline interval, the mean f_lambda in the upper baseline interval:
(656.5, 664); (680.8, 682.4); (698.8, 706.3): 0.33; 23.9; 25.9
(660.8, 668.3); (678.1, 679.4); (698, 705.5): 0.27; 22.7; 26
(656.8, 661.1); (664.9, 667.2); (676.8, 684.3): 0.04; 24.1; 18.9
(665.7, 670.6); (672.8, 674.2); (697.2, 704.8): 0.15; 21.4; 25.7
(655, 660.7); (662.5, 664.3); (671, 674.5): -0.05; 24.2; 19.4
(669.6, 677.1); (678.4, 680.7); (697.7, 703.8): 0.15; 19.7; 25.4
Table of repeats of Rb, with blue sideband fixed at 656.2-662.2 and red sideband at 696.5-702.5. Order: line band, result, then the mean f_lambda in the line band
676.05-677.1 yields 0.22 nm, 19.4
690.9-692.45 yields 0.24 nm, 21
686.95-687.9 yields 0.24 nm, 18.4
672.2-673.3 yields 0.25 nm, 18.8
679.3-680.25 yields 0.25 nm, 18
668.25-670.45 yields 0.33 nm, 20.7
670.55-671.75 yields 0.18 nm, 20.8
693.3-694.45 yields 0.06 nm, 23.7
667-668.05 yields 0.06 nm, 22.8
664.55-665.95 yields 0.15 nm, 21.7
